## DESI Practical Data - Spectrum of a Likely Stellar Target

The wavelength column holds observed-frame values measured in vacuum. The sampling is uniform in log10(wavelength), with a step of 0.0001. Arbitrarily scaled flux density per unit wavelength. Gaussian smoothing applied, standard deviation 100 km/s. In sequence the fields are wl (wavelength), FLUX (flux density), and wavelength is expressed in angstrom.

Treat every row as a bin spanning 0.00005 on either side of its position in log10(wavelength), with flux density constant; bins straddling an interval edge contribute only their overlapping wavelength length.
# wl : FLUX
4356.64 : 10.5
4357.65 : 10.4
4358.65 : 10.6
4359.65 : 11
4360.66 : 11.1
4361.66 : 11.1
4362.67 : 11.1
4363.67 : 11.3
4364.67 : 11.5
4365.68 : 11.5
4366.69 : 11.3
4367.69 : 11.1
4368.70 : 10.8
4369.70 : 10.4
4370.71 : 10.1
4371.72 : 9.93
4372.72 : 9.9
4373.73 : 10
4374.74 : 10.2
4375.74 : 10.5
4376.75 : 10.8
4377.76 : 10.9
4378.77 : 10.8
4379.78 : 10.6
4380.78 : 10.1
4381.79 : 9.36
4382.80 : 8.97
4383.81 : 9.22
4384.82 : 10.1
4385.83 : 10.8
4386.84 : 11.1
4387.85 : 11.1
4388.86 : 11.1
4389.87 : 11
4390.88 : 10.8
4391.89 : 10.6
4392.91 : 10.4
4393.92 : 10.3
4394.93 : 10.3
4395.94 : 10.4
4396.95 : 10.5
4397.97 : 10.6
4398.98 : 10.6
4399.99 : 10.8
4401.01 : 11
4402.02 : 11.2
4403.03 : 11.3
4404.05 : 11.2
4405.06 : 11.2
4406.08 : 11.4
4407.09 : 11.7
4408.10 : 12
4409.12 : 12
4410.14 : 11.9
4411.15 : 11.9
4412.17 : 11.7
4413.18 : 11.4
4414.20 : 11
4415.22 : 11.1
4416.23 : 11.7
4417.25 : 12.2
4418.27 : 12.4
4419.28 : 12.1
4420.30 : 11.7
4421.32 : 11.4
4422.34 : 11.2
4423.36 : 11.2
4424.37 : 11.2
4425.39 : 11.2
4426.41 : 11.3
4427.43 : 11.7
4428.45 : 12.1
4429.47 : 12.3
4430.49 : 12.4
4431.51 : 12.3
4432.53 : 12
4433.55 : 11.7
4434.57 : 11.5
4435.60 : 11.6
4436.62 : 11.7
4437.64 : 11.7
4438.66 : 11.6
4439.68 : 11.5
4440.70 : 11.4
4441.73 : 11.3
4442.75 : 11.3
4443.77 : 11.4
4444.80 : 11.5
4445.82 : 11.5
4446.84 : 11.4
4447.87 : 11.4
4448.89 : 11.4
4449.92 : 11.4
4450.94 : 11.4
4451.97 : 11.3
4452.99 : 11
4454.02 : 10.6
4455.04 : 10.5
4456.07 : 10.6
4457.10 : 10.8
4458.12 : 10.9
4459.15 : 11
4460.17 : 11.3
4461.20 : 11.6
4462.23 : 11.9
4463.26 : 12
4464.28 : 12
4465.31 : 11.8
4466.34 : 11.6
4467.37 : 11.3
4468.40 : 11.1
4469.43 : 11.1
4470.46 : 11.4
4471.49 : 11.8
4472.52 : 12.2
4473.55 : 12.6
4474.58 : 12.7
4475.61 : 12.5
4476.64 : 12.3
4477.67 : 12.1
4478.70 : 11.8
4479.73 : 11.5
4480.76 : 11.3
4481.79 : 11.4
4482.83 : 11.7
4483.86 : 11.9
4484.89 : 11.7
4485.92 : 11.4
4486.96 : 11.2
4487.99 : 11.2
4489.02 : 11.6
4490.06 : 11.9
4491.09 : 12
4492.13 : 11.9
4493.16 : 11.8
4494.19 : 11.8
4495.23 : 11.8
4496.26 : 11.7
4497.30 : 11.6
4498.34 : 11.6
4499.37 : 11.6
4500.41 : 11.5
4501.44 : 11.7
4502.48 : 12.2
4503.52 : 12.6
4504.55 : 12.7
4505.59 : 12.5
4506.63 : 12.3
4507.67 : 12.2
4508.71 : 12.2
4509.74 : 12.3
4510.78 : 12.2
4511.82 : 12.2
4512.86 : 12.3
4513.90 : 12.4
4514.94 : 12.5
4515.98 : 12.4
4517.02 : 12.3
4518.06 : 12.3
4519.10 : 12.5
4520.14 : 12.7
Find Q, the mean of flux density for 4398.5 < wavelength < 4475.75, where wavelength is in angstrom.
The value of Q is 11.5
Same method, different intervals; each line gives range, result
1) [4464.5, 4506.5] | 11.8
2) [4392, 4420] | 11.3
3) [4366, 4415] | 10.8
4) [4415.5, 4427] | 11.6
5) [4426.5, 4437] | 11.9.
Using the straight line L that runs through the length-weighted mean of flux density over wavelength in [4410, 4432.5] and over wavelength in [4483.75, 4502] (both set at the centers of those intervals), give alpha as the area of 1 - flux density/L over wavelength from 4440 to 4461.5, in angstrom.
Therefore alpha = 0.9 angstrom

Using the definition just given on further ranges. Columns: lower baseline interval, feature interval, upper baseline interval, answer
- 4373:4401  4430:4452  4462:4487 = -0.62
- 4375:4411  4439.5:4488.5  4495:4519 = 0.53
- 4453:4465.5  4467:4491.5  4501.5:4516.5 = -0.15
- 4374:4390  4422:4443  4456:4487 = -1.01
